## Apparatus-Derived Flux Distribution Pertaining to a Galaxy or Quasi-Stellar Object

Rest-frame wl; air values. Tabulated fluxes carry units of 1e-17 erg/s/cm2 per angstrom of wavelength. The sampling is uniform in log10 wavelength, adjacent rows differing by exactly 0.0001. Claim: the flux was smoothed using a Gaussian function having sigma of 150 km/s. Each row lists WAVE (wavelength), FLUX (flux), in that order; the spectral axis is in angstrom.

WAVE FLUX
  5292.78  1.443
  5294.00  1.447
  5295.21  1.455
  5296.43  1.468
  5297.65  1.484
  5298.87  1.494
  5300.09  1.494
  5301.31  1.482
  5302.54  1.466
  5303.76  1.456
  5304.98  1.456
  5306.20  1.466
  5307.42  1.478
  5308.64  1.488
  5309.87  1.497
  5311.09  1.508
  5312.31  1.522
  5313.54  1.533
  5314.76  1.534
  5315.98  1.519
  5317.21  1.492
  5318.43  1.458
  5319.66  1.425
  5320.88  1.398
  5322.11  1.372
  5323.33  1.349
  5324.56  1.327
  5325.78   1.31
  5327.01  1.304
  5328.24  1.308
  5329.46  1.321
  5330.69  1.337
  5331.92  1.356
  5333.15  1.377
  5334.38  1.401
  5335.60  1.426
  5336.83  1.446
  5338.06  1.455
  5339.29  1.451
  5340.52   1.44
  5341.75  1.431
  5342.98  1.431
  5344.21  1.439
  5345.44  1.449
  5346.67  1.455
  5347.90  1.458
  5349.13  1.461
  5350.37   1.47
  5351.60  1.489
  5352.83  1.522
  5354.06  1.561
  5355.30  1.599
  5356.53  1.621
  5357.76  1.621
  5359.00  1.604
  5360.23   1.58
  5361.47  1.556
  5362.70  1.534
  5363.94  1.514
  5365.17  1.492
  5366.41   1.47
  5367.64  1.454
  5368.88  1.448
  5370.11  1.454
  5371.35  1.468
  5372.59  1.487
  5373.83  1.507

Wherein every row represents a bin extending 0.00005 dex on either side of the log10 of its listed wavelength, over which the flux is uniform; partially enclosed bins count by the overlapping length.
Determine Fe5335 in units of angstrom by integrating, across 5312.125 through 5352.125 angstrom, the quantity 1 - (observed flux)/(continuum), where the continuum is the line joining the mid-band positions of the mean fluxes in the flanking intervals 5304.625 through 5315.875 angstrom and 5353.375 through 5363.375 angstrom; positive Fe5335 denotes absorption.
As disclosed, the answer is 3.0 angstrom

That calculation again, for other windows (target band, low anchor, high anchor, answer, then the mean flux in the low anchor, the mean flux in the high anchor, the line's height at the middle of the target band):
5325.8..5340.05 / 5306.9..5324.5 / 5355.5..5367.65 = 1.1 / 1.46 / 1.55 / 1.5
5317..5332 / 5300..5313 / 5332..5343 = 0.9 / 1.48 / 1.43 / 1.45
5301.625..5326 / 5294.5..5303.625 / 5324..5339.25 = -0.5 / 1.48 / 1.37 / 1.43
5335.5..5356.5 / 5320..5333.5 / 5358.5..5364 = -0.2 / 1.34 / 1.56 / 1.46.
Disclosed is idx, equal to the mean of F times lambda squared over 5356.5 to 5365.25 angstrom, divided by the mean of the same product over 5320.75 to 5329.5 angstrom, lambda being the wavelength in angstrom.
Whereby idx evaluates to 1.19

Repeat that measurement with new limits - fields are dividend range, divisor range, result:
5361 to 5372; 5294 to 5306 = 1.04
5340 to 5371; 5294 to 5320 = 1.03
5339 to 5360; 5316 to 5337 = 1.10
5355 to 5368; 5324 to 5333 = 1.18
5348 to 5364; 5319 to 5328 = 1.16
